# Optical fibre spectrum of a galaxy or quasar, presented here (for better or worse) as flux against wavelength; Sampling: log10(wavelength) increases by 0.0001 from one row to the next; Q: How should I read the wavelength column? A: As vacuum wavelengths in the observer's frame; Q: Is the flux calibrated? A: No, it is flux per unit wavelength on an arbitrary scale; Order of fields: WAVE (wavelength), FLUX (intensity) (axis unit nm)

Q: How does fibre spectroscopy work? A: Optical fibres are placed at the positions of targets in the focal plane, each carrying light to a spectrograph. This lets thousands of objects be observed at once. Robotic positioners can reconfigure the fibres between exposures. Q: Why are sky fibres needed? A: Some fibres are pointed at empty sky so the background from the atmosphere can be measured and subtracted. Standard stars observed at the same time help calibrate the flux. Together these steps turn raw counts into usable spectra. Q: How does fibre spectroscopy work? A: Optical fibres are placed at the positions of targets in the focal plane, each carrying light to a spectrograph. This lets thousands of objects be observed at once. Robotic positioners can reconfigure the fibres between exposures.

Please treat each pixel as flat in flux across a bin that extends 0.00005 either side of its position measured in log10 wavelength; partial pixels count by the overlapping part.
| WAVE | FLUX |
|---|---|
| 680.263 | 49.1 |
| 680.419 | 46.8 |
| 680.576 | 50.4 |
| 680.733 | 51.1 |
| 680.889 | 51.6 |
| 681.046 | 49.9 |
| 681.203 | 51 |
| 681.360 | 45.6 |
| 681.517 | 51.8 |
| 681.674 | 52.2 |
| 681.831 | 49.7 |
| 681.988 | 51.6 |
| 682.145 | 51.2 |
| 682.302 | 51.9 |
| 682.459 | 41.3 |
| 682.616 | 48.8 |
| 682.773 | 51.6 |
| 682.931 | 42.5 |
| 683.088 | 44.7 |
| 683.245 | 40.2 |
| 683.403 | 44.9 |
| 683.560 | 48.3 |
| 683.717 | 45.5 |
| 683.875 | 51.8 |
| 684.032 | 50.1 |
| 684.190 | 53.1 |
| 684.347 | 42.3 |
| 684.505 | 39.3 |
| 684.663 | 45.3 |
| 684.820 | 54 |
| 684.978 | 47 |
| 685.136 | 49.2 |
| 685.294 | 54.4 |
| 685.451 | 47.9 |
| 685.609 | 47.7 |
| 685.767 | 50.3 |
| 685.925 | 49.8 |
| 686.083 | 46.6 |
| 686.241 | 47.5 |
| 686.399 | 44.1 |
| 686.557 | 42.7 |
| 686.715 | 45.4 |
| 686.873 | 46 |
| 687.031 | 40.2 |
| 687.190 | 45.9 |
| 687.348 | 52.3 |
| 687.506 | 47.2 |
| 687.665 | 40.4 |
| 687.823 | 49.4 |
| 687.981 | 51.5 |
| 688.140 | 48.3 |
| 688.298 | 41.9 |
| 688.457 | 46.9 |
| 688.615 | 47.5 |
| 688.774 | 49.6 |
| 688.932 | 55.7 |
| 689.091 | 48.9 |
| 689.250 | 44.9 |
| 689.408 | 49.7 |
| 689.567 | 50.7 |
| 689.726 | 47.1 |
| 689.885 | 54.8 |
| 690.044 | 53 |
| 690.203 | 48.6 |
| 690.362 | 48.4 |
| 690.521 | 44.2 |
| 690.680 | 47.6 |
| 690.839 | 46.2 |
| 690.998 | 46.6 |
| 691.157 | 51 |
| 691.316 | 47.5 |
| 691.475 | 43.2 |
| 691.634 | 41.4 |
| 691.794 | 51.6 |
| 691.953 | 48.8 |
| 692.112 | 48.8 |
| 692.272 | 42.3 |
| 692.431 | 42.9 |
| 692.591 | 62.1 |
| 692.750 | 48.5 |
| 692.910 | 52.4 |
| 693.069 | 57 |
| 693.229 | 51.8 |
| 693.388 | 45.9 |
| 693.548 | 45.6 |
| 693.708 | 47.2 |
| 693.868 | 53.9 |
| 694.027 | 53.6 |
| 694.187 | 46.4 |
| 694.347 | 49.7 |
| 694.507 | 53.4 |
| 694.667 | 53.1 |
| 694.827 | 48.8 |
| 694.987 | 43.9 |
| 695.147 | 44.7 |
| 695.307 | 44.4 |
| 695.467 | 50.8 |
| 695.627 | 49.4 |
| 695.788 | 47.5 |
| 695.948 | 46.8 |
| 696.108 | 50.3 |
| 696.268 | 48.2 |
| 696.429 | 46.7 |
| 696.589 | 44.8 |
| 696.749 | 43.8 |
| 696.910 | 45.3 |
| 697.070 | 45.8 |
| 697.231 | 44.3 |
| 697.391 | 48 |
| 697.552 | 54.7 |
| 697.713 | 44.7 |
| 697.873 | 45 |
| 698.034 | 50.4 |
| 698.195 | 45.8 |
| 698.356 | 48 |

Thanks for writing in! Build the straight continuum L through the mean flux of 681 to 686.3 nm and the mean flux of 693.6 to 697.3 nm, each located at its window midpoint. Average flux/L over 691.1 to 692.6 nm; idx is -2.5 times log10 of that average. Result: 0.018 mag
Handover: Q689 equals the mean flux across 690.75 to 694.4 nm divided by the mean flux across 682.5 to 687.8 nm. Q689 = 1.04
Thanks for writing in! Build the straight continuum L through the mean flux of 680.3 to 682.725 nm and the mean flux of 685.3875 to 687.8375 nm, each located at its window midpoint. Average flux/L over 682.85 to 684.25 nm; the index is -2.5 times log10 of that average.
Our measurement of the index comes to 0.04 mag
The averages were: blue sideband 49.7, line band 46.7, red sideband 46.4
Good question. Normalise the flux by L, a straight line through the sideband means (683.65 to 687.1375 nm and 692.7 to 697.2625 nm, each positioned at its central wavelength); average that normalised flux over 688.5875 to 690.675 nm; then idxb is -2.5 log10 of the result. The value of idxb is -0.04 mag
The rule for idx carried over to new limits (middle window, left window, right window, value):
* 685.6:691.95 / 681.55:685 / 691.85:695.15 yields 0.027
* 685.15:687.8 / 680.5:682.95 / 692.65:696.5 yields 0.059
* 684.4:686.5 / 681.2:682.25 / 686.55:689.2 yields 0.014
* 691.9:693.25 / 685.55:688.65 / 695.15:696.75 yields -0.077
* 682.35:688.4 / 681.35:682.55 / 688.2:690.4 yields 0.057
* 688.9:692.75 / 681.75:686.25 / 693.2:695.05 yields 0.010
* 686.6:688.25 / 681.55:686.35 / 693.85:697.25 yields 0.035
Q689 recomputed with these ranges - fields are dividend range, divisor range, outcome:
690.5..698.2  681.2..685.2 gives 1.01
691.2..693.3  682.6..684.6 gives 1.06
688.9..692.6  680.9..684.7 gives 1.01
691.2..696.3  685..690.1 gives 1.02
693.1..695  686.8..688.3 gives 1.07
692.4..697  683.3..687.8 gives 1.04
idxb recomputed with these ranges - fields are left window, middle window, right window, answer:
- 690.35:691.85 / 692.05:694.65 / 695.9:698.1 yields -0.08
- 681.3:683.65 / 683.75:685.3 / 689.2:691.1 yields -0.01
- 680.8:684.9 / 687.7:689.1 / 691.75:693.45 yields 0.02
